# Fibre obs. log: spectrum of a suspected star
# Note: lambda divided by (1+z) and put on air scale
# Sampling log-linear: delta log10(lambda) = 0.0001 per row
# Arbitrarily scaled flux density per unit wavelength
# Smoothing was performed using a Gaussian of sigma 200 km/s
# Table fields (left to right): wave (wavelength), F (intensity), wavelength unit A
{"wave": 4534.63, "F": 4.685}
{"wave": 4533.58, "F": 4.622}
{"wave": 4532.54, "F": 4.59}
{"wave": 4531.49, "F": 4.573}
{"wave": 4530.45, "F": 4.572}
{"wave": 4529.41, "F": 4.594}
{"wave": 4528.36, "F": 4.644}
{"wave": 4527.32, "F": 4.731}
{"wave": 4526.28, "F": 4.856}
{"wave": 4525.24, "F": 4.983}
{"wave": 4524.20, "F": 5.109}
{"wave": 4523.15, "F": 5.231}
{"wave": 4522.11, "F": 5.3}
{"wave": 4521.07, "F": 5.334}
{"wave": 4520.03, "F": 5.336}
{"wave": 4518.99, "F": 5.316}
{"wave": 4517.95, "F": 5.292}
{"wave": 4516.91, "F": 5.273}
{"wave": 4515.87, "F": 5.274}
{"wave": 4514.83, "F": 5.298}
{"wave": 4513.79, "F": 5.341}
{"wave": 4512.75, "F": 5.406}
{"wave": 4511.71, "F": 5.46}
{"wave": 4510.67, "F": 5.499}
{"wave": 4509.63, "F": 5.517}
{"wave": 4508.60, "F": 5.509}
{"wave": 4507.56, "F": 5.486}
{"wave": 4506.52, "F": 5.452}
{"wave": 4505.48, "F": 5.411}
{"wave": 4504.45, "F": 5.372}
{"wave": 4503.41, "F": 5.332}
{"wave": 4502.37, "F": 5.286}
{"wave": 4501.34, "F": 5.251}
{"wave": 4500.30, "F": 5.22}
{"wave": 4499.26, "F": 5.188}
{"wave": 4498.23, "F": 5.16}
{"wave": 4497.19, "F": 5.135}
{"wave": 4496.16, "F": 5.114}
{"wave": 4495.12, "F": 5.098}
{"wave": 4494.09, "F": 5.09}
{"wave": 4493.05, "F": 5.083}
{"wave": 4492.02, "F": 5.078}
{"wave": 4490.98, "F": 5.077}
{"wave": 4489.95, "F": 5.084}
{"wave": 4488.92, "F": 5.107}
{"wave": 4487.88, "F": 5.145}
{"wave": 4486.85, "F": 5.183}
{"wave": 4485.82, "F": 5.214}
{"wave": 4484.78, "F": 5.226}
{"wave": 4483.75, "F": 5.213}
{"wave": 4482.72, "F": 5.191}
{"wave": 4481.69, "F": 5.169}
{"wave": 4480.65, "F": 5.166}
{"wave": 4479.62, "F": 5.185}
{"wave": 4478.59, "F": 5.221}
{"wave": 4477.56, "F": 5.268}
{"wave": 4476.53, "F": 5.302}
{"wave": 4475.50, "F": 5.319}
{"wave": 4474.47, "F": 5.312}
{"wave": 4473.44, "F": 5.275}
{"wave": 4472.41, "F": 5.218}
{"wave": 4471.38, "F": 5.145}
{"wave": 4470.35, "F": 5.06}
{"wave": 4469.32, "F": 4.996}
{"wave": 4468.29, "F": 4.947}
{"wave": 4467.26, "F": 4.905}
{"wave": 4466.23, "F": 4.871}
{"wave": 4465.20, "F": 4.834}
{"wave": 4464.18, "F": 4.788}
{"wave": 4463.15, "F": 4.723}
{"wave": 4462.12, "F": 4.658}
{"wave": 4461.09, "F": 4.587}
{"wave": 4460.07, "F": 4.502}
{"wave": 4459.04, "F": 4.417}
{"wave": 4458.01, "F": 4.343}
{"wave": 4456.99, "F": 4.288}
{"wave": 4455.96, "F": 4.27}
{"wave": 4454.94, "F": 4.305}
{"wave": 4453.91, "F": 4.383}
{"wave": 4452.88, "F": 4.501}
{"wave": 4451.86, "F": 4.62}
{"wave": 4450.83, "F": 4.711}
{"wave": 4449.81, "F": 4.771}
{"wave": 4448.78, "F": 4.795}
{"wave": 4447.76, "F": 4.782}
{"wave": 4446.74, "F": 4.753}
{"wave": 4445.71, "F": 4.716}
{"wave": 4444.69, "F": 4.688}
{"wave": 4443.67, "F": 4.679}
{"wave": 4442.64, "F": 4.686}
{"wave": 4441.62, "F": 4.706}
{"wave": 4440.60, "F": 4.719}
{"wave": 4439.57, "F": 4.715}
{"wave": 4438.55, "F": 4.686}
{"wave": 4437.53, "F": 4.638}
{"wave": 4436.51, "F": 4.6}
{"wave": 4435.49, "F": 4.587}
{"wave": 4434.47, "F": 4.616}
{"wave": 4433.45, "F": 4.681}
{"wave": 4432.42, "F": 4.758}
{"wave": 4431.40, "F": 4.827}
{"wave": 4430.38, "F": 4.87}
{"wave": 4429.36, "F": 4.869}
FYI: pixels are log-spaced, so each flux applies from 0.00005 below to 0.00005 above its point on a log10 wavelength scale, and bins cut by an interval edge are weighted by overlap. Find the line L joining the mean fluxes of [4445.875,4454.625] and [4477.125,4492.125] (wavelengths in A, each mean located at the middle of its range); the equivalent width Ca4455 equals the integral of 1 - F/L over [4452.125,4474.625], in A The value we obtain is 0.6 A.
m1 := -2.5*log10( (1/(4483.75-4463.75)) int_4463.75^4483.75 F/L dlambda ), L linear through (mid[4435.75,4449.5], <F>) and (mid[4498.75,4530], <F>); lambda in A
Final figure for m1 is -0.04 mag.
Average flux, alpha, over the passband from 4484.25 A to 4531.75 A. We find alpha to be 5.18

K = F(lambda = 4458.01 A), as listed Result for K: 4.343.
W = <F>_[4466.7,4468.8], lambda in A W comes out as 4.92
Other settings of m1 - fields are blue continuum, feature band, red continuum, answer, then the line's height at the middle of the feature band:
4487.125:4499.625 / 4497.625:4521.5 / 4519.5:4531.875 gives -0.07 mag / 5.03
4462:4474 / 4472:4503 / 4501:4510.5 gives 0.00 mag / 5.19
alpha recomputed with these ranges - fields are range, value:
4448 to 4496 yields 4.93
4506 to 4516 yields 5.43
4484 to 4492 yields 5.14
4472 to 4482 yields 5.24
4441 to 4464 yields 4.59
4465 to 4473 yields 5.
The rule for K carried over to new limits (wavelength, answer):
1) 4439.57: 4.715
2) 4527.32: 4.731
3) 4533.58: 4.622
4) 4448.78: 4.795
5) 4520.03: 5.336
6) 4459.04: 4.417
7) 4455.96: 4.27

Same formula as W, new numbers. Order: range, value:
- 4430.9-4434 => 4.74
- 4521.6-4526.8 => 5.09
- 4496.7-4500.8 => 5.17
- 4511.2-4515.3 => 5.37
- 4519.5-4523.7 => 5.29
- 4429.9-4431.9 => 4.85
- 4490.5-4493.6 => 5.07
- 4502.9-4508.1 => 5.41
